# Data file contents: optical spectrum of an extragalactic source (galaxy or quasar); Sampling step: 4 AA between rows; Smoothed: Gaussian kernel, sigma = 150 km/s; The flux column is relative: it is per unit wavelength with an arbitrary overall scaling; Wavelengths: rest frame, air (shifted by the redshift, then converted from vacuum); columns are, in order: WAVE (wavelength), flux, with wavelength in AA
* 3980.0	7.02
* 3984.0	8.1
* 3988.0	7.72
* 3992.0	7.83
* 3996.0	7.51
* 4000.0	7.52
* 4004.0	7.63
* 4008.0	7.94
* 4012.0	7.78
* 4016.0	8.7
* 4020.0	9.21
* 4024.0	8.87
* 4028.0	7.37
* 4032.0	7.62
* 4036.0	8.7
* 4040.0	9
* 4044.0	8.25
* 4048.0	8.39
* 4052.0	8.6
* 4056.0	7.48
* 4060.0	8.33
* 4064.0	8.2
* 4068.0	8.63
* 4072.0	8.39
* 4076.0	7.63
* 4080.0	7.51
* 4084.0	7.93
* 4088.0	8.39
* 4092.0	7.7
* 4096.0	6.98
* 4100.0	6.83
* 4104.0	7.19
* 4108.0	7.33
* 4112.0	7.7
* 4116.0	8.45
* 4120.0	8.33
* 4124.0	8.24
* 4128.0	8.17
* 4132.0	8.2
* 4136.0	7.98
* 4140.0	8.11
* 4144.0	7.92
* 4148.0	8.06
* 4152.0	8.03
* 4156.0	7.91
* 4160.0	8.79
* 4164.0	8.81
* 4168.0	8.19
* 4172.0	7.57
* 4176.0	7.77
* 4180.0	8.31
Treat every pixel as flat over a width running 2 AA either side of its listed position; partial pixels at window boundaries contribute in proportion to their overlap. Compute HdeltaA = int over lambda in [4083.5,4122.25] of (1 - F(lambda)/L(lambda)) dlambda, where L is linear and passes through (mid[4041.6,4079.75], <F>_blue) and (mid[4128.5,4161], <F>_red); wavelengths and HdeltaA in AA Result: 2.23 AA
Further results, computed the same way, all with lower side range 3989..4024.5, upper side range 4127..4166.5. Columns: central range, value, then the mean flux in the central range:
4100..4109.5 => 1.2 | 7.17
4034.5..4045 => -0.8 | 8.69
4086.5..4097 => 0.5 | 7.72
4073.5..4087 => 0.6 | 7.77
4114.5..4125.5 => -0.2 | 8.34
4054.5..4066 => 0.1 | 8.03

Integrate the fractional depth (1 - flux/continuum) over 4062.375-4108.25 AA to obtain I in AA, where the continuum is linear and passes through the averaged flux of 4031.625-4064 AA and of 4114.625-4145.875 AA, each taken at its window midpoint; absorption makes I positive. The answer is 2.9 AA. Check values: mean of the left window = 8.32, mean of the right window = 8.17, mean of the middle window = 7.74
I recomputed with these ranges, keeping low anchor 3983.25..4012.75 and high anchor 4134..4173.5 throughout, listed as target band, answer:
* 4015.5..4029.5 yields -1.4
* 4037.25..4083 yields -1.9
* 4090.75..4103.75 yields 1.4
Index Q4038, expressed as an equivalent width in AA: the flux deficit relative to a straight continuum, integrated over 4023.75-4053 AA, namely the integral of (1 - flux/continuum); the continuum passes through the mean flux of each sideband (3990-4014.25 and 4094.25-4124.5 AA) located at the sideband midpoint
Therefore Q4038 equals -2.42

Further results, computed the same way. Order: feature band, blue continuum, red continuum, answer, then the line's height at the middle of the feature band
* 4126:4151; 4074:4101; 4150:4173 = -0.1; 8.04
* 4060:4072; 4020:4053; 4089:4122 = -0.5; 8.05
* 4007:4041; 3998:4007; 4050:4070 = -2.1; 7.85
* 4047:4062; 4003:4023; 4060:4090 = 0.0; 8.18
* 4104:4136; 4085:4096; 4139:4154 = -0.3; 7.94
